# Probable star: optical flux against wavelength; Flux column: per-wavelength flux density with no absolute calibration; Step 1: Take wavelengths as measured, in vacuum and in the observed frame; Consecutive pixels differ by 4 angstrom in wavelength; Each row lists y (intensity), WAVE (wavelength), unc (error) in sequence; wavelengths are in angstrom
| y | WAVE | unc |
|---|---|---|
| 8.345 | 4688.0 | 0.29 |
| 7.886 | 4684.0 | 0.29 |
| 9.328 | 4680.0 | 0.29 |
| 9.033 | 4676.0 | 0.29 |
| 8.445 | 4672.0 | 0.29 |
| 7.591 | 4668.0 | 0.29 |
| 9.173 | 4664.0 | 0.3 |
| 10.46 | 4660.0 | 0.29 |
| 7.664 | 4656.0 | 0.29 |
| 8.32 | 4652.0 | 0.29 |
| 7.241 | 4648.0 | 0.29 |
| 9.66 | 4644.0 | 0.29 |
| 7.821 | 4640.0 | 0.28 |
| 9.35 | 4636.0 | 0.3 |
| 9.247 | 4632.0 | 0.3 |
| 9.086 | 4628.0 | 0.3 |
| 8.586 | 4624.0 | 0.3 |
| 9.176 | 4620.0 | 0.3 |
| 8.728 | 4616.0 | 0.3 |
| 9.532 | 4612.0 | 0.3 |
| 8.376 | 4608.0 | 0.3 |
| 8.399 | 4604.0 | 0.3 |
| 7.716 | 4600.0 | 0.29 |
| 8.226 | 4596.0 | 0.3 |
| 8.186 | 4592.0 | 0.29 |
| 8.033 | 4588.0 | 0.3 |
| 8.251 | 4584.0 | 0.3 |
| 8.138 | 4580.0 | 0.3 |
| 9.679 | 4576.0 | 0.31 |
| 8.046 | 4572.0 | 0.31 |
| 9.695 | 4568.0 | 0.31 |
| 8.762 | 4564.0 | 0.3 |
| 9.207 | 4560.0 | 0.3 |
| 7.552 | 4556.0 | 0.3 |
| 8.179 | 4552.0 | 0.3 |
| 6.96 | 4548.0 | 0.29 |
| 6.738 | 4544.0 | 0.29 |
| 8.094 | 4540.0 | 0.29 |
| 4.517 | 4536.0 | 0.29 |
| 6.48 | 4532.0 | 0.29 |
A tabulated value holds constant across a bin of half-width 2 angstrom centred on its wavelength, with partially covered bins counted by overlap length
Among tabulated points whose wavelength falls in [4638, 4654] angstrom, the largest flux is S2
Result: 9.66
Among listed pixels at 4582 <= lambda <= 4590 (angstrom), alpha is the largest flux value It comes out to 8.251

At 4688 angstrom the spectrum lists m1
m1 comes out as 8.345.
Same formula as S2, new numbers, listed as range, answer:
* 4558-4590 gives 9.695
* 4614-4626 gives 9.176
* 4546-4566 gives 9.207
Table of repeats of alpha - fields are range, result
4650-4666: 10.46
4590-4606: 8.399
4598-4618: 9.532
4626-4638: 9.35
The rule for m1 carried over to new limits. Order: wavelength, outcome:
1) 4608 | 8.376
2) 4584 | 8.251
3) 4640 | 7.821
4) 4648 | 7.241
